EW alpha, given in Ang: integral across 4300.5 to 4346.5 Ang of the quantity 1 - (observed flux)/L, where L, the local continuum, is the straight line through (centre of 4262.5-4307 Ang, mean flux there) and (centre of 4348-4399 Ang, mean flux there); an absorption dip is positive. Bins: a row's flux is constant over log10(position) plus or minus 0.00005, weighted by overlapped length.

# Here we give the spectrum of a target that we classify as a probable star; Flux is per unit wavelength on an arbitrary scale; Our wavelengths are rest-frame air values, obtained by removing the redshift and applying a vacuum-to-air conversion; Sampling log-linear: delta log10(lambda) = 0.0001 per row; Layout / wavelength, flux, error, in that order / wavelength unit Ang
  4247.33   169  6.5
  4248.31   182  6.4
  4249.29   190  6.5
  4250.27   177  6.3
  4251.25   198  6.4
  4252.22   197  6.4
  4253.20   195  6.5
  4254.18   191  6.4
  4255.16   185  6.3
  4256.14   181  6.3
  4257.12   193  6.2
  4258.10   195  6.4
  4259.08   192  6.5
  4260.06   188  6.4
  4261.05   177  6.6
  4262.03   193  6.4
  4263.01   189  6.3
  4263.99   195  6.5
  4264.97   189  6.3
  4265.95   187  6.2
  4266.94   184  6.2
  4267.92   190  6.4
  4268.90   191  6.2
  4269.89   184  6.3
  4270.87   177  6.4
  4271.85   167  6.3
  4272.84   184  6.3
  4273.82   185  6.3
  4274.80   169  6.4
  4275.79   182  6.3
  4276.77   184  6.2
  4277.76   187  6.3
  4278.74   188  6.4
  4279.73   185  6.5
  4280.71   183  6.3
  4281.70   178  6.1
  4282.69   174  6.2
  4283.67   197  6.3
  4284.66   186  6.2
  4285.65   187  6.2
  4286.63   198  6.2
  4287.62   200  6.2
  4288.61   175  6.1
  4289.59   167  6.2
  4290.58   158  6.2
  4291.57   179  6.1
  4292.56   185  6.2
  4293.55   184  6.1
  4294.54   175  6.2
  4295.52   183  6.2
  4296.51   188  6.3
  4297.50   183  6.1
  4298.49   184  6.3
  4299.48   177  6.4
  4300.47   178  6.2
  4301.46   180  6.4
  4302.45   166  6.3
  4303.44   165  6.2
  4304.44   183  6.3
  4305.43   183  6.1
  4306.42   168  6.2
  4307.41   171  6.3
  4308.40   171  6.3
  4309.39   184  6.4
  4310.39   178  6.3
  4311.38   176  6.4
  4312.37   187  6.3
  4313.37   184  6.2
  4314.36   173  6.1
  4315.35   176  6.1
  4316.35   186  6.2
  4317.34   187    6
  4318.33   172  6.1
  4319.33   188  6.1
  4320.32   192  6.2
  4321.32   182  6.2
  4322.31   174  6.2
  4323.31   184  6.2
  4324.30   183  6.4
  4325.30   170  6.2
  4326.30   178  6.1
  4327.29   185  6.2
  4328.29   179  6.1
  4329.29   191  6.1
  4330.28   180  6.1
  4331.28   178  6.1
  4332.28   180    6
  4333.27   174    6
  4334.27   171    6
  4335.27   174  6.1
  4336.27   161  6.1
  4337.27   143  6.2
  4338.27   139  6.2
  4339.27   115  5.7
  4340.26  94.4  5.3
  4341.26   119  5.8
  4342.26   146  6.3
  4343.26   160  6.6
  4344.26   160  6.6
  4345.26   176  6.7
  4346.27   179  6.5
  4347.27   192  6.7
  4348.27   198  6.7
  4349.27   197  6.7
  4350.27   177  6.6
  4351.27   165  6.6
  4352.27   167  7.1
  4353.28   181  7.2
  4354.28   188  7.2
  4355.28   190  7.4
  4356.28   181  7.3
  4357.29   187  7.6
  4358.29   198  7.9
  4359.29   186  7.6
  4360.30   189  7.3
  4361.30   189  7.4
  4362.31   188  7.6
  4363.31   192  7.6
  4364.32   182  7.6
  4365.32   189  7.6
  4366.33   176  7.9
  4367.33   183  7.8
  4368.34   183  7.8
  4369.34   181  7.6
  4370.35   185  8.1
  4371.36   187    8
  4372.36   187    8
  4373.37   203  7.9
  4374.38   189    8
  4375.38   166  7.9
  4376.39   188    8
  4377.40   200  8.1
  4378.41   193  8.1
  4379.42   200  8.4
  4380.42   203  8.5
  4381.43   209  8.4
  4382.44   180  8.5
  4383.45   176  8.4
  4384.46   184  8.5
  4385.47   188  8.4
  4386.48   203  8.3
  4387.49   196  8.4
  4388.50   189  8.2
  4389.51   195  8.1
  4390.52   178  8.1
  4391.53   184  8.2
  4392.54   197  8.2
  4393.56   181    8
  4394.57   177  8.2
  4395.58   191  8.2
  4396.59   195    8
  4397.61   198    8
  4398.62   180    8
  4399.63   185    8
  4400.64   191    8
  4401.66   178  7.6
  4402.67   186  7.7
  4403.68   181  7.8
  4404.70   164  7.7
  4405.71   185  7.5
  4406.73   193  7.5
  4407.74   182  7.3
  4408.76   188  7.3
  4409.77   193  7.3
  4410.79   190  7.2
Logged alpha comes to 3.4 Ang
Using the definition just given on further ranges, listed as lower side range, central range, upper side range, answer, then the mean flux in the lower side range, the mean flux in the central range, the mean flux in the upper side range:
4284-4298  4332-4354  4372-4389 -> 3.0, 182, 162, 191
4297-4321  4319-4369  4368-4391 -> 2.6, 179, 175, 190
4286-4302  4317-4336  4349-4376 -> 0.3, 181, 180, 185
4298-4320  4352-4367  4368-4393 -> 0.1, 178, 186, 190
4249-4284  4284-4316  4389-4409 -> 1.1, 186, 179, 185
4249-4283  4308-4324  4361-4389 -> 0.5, 186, 181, 189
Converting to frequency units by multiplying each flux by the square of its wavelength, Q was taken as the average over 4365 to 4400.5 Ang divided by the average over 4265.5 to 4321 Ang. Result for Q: 1.09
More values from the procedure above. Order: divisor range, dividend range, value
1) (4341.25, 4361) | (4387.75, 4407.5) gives 1.06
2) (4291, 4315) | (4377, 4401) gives 1.11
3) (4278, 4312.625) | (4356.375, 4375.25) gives 1.07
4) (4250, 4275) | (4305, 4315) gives 0.97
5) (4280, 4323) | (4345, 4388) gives 1.07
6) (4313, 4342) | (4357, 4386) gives 1.14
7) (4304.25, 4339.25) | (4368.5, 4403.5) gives 1.11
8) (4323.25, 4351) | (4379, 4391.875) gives 1.17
